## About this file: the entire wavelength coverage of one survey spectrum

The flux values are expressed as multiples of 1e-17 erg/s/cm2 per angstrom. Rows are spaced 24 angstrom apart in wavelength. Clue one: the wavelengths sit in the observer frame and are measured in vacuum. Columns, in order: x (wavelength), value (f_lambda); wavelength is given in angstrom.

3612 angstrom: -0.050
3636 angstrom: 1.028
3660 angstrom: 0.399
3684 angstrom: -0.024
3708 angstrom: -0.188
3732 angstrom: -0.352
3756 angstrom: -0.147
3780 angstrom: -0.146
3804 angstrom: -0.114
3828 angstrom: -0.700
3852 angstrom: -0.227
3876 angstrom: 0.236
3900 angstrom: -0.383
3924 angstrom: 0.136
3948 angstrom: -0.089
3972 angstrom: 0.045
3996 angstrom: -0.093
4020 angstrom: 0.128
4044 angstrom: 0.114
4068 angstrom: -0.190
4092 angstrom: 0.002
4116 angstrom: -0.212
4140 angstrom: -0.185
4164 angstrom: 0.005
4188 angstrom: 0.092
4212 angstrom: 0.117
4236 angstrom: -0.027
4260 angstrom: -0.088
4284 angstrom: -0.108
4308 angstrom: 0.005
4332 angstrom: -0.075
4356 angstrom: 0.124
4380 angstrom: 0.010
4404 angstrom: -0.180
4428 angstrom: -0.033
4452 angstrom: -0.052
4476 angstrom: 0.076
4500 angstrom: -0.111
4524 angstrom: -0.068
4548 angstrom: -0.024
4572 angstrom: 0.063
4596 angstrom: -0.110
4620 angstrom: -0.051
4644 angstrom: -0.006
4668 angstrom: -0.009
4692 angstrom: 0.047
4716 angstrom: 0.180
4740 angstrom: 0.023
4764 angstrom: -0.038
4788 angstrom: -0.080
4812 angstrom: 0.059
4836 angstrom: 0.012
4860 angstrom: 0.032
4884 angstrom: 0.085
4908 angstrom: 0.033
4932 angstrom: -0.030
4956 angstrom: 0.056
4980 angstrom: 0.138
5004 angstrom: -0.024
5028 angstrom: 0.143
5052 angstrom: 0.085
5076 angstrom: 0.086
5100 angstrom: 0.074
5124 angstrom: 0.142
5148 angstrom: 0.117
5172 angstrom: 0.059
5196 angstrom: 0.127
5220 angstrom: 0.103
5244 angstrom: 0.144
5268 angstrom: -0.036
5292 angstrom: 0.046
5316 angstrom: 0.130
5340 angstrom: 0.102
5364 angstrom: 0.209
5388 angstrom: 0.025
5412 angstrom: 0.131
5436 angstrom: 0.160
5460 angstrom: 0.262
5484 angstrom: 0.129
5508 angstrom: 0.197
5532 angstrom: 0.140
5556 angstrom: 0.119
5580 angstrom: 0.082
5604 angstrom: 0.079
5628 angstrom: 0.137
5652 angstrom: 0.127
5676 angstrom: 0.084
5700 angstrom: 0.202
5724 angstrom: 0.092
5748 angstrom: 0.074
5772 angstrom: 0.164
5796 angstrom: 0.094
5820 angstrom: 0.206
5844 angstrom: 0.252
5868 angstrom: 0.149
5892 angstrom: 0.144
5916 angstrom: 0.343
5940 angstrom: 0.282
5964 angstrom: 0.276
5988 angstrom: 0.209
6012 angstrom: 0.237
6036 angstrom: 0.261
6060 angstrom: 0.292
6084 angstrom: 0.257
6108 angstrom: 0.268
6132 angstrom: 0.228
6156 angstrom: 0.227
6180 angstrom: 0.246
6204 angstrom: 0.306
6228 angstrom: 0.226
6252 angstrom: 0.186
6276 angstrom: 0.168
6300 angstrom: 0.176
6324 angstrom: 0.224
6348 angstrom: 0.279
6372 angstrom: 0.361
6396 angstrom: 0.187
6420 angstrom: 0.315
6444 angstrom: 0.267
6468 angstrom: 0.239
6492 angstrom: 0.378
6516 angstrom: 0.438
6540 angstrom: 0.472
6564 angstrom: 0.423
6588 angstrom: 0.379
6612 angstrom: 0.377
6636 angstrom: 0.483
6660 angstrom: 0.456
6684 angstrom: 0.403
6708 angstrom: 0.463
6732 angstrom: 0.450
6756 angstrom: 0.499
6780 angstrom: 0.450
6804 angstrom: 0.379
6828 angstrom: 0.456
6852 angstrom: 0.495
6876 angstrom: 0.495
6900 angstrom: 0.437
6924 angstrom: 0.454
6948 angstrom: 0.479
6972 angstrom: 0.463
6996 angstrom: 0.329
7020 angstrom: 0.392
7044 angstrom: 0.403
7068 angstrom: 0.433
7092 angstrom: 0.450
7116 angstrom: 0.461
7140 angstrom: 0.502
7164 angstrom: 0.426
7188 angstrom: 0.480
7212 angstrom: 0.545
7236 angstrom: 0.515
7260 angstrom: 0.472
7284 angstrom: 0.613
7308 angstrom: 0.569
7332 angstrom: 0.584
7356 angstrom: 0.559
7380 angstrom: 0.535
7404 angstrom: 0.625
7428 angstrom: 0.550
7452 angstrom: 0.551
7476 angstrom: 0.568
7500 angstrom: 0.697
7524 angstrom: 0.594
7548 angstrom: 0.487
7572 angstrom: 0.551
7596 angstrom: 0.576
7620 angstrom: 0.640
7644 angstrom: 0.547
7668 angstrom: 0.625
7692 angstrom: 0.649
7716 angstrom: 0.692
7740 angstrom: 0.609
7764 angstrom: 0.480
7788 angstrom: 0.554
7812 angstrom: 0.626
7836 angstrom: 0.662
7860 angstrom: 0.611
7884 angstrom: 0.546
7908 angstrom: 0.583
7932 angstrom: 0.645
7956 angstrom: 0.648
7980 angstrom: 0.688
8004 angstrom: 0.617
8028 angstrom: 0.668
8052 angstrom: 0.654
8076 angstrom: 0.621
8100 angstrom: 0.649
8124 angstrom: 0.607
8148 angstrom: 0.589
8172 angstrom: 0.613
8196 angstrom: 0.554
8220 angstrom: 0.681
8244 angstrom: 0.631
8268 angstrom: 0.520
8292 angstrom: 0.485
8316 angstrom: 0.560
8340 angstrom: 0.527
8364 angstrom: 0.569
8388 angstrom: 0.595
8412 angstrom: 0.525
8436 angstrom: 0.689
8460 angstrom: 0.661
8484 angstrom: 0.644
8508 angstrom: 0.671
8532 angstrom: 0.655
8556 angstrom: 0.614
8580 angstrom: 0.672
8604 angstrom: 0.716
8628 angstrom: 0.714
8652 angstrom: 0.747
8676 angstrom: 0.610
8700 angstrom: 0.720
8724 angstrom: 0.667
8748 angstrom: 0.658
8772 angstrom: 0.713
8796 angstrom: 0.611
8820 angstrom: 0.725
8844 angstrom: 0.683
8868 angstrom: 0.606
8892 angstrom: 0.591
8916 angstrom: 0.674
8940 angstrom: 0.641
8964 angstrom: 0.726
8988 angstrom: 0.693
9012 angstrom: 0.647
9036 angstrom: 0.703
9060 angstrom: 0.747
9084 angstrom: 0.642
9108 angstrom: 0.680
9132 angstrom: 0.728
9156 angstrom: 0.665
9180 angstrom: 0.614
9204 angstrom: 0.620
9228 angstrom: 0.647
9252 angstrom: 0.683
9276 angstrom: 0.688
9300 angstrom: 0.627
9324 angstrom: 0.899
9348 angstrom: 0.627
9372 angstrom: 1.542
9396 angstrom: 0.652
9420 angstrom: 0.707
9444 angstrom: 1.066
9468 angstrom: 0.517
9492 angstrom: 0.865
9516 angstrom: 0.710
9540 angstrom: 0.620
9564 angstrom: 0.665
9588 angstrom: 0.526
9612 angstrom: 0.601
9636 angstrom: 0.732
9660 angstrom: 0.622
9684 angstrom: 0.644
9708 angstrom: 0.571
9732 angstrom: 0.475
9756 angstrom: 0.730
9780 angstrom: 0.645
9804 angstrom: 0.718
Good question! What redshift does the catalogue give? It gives 0.63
